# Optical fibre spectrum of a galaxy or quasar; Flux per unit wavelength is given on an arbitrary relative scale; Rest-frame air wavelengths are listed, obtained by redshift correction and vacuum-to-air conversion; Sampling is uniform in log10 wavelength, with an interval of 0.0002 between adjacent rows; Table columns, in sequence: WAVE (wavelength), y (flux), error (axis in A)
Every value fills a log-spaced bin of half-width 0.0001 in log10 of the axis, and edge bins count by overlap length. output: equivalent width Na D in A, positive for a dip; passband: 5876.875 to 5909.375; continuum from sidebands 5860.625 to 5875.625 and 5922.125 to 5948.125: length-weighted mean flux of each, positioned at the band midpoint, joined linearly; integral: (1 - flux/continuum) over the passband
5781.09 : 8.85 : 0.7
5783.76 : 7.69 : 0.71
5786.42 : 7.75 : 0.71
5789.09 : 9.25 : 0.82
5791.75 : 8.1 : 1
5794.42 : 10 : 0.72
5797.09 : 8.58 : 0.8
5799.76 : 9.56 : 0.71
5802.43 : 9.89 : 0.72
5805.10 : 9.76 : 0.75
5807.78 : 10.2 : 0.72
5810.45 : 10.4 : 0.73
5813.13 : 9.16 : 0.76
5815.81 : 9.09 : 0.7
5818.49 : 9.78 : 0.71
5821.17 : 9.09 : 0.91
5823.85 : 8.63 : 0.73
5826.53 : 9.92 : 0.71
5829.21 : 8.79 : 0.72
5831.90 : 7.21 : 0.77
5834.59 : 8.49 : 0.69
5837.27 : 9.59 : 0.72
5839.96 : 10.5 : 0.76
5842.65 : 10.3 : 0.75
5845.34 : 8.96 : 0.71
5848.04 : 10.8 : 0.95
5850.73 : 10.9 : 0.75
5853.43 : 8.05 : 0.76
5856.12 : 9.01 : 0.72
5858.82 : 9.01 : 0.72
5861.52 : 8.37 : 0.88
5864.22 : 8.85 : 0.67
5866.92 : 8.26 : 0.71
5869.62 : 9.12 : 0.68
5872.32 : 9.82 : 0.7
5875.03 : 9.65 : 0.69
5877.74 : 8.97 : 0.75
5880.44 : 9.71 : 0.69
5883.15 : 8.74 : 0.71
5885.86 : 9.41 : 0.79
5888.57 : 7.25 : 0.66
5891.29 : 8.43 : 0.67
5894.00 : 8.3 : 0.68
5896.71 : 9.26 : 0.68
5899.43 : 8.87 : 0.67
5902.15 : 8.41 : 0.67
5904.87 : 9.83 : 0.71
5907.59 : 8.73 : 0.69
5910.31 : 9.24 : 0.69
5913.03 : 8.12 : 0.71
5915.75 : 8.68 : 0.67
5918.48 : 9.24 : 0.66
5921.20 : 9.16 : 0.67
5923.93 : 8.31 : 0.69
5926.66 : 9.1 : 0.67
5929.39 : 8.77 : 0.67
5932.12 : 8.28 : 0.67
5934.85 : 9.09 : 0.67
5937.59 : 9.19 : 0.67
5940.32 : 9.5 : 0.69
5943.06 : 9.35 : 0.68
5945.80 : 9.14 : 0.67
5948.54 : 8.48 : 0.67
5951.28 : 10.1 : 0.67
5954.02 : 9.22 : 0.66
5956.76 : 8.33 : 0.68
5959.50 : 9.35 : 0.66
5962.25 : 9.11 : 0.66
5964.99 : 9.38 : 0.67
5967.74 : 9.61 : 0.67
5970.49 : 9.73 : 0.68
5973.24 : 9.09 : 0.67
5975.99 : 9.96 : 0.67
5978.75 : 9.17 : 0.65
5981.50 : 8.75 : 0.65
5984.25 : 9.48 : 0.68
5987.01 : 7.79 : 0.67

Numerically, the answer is 0.6 A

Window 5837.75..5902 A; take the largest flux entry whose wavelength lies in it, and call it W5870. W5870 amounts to 10.9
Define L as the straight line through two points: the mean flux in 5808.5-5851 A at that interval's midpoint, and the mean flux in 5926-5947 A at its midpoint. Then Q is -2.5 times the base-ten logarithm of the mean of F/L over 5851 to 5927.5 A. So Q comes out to 0.04 mag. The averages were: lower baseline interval 9.45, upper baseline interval 9.05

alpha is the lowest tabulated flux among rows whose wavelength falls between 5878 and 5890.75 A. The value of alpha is 7.25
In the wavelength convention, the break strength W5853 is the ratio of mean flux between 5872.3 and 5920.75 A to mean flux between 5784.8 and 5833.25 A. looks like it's 0.97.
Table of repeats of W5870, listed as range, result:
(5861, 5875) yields 9.82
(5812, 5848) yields 10.5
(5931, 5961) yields 10.1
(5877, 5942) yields 9.83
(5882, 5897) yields 9.41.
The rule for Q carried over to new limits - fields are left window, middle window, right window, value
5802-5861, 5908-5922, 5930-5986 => 0.05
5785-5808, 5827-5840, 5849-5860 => 0.05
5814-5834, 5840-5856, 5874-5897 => -0.11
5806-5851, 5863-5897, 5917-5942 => 0.04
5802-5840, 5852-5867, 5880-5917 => 0.05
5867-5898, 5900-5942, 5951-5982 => 0.02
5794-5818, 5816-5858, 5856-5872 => -0.02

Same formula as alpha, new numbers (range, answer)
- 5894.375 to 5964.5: 8.12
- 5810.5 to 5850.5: 7.21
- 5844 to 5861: 8.05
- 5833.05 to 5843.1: 8.49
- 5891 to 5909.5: 8.3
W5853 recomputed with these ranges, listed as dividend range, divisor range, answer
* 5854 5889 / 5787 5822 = 0.95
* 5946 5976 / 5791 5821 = 0.97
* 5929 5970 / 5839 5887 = 0.98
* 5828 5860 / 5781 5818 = 1.01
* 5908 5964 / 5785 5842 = 0.97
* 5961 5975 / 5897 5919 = 1.06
